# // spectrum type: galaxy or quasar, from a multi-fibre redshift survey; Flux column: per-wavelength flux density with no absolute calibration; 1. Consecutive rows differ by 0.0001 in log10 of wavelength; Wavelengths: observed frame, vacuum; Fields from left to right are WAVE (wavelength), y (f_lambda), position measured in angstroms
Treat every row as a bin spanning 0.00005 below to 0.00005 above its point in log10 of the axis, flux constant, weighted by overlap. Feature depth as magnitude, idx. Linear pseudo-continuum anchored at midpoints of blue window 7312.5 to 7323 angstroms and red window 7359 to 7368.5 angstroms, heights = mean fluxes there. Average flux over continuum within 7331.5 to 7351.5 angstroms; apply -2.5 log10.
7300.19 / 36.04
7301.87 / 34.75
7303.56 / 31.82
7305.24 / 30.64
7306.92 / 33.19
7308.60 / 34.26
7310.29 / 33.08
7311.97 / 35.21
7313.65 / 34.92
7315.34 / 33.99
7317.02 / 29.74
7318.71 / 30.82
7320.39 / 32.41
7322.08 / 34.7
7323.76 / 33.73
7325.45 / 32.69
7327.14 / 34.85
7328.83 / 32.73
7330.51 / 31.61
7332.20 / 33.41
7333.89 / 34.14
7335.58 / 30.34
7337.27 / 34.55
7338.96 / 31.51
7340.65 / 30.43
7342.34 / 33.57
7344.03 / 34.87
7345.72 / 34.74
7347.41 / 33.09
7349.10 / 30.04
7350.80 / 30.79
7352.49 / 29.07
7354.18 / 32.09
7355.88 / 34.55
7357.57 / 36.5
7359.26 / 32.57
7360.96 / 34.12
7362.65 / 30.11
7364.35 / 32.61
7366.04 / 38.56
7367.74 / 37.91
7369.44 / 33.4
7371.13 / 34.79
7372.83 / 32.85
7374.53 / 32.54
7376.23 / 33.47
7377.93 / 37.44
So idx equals 0.033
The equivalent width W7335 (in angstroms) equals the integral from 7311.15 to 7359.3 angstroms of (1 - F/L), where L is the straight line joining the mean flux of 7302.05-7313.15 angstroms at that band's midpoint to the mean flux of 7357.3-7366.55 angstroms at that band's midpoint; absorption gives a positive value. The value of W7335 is 0.9 angstroms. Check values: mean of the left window 33.2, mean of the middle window 32.9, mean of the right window 33.8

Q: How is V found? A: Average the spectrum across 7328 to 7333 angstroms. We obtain 32.6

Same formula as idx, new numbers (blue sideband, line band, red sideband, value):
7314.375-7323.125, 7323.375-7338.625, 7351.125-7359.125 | -0.02 mag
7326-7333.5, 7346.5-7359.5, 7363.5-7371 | 0.08 mag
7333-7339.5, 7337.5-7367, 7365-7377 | 0.02 mag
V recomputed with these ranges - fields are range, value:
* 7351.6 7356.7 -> 31.9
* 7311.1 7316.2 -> 34.7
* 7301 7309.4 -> 32.9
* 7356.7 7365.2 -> 33.2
